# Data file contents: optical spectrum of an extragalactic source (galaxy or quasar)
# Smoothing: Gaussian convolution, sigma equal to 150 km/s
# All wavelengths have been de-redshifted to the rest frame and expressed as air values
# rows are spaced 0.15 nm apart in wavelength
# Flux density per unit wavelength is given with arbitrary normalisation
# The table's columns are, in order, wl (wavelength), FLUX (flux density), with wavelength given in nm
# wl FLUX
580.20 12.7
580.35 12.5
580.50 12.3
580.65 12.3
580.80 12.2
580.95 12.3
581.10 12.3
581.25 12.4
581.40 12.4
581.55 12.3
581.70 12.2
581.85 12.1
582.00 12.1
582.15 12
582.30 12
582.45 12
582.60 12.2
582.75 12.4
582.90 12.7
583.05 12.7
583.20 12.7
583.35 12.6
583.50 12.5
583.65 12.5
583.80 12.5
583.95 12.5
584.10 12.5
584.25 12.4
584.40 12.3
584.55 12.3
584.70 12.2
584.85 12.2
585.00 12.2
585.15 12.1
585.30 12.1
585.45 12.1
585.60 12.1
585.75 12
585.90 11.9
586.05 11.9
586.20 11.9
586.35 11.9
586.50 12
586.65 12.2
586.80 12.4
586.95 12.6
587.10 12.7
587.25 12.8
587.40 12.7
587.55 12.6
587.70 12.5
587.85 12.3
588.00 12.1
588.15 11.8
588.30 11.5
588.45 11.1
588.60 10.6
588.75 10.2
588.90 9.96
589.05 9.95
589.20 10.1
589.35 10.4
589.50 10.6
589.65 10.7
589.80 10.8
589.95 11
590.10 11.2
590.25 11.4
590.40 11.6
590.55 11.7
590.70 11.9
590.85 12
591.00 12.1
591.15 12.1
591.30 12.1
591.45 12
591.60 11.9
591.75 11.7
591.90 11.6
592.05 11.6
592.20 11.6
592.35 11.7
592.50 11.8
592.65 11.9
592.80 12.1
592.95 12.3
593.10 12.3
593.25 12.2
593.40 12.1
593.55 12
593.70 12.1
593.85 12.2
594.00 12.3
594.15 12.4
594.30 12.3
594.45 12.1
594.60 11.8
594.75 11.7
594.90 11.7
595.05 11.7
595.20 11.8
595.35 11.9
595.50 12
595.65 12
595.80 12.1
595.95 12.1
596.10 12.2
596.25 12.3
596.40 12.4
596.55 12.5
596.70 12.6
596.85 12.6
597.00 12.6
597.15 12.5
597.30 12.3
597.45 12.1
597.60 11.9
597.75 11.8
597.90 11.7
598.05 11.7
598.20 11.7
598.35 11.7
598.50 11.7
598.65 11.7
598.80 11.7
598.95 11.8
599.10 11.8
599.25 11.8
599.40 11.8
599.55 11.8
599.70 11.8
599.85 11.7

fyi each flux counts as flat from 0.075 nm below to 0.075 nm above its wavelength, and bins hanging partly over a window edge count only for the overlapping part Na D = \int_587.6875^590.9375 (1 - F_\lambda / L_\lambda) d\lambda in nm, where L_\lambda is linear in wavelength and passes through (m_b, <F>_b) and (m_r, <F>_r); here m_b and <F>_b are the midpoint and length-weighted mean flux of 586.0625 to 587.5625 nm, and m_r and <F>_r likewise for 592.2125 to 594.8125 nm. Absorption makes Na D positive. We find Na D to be 0.295 nm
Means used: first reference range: 12.4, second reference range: 12.1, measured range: 11.1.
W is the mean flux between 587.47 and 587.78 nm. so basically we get 12.5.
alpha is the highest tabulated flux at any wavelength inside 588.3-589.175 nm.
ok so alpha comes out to 11.1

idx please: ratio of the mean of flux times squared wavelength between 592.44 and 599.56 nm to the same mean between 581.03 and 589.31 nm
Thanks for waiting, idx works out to 1.04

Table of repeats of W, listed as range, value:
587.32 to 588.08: 12.4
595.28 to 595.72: 12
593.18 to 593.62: 12.1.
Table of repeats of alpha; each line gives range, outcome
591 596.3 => 12.4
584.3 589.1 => 12.8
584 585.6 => 12.5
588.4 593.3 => 12.3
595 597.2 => 12.6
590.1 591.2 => 12.1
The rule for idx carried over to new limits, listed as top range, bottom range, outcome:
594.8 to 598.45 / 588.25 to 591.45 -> 1.11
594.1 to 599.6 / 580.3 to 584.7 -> 1.02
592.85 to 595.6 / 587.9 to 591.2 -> 1.10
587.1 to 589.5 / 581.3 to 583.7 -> 0.94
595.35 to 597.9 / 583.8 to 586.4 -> 1.04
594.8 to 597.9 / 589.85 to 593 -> 1.05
